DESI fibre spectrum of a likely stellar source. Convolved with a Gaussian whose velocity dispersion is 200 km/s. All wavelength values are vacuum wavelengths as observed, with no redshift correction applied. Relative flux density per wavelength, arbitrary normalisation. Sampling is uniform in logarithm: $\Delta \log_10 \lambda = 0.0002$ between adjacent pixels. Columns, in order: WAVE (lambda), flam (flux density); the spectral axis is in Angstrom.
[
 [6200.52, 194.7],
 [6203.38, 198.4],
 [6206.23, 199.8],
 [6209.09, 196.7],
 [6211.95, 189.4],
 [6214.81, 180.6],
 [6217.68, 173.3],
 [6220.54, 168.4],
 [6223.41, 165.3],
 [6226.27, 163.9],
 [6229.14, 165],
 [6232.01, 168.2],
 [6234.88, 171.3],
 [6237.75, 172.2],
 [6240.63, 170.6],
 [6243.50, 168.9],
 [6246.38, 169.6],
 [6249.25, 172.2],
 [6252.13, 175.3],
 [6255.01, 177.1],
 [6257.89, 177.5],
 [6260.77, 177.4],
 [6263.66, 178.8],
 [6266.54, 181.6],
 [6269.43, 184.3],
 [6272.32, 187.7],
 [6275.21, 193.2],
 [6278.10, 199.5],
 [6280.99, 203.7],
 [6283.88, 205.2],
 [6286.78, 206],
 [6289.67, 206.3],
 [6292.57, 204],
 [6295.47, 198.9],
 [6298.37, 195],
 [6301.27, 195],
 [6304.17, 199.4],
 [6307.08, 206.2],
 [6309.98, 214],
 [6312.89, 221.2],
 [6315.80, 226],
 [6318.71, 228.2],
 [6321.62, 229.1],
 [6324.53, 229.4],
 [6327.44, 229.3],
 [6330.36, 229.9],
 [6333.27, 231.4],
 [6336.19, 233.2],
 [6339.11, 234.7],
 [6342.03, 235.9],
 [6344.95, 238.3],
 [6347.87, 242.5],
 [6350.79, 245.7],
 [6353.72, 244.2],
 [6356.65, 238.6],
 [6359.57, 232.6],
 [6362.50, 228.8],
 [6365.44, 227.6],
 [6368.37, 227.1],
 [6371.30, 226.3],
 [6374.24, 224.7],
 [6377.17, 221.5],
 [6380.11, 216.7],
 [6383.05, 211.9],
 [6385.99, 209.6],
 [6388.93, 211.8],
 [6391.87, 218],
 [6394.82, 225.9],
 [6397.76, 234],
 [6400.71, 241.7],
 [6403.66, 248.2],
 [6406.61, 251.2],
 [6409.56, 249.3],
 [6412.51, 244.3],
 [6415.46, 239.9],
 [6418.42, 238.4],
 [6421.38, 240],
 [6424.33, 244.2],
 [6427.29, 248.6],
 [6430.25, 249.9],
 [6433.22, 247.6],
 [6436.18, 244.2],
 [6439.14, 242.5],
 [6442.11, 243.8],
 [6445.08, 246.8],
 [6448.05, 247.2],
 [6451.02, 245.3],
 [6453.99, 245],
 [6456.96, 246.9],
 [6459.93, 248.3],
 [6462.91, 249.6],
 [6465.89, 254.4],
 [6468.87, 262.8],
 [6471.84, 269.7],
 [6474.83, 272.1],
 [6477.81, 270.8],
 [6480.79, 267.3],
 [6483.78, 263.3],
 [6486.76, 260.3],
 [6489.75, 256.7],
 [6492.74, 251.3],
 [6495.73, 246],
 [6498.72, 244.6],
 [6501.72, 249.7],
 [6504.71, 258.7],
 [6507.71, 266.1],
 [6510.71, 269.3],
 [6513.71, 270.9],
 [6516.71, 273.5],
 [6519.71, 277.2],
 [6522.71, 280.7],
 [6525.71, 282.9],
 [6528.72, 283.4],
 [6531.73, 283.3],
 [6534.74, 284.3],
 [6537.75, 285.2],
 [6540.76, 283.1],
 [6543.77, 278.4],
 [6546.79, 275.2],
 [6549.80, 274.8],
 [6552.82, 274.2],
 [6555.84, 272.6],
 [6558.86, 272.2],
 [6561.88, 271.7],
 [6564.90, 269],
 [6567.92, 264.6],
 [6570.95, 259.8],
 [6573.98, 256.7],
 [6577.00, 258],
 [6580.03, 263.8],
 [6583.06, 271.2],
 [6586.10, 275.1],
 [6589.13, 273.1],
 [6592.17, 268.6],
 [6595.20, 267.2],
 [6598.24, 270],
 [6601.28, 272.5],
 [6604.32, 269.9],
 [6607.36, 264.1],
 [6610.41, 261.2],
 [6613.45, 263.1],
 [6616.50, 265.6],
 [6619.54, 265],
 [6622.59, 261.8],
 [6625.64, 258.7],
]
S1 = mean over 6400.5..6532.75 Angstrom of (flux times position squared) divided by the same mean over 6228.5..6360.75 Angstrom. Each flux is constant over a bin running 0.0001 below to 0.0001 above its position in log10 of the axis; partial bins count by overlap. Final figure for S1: 1.32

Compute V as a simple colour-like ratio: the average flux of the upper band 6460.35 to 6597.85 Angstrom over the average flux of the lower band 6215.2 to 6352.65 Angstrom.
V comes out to 1.35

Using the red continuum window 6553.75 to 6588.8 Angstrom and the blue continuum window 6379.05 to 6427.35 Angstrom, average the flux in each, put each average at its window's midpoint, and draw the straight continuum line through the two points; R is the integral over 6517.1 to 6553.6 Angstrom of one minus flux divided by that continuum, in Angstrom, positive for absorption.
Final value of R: -2.8 Angstrom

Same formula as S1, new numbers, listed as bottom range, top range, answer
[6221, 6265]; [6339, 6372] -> 1.42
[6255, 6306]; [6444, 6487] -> 1.41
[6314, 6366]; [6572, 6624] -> 1.23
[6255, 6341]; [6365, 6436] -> 1.17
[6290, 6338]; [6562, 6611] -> 1.34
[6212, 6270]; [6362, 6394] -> 1.33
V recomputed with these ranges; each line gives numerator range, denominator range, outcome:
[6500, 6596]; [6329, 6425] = 1.17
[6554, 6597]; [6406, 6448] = 1.09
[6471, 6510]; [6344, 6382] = 1.12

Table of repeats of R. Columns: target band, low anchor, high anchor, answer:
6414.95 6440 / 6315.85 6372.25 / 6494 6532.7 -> 0.6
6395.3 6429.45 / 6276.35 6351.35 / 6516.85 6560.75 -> 0.2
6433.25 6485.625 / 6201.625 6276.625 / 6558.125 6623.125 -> -4.6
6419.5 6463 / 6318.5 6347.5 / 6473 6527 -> 1.3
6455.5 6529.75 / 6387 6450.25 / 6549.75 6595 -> -2.6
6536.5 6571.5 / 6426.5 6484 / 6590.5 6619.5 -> -1.5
